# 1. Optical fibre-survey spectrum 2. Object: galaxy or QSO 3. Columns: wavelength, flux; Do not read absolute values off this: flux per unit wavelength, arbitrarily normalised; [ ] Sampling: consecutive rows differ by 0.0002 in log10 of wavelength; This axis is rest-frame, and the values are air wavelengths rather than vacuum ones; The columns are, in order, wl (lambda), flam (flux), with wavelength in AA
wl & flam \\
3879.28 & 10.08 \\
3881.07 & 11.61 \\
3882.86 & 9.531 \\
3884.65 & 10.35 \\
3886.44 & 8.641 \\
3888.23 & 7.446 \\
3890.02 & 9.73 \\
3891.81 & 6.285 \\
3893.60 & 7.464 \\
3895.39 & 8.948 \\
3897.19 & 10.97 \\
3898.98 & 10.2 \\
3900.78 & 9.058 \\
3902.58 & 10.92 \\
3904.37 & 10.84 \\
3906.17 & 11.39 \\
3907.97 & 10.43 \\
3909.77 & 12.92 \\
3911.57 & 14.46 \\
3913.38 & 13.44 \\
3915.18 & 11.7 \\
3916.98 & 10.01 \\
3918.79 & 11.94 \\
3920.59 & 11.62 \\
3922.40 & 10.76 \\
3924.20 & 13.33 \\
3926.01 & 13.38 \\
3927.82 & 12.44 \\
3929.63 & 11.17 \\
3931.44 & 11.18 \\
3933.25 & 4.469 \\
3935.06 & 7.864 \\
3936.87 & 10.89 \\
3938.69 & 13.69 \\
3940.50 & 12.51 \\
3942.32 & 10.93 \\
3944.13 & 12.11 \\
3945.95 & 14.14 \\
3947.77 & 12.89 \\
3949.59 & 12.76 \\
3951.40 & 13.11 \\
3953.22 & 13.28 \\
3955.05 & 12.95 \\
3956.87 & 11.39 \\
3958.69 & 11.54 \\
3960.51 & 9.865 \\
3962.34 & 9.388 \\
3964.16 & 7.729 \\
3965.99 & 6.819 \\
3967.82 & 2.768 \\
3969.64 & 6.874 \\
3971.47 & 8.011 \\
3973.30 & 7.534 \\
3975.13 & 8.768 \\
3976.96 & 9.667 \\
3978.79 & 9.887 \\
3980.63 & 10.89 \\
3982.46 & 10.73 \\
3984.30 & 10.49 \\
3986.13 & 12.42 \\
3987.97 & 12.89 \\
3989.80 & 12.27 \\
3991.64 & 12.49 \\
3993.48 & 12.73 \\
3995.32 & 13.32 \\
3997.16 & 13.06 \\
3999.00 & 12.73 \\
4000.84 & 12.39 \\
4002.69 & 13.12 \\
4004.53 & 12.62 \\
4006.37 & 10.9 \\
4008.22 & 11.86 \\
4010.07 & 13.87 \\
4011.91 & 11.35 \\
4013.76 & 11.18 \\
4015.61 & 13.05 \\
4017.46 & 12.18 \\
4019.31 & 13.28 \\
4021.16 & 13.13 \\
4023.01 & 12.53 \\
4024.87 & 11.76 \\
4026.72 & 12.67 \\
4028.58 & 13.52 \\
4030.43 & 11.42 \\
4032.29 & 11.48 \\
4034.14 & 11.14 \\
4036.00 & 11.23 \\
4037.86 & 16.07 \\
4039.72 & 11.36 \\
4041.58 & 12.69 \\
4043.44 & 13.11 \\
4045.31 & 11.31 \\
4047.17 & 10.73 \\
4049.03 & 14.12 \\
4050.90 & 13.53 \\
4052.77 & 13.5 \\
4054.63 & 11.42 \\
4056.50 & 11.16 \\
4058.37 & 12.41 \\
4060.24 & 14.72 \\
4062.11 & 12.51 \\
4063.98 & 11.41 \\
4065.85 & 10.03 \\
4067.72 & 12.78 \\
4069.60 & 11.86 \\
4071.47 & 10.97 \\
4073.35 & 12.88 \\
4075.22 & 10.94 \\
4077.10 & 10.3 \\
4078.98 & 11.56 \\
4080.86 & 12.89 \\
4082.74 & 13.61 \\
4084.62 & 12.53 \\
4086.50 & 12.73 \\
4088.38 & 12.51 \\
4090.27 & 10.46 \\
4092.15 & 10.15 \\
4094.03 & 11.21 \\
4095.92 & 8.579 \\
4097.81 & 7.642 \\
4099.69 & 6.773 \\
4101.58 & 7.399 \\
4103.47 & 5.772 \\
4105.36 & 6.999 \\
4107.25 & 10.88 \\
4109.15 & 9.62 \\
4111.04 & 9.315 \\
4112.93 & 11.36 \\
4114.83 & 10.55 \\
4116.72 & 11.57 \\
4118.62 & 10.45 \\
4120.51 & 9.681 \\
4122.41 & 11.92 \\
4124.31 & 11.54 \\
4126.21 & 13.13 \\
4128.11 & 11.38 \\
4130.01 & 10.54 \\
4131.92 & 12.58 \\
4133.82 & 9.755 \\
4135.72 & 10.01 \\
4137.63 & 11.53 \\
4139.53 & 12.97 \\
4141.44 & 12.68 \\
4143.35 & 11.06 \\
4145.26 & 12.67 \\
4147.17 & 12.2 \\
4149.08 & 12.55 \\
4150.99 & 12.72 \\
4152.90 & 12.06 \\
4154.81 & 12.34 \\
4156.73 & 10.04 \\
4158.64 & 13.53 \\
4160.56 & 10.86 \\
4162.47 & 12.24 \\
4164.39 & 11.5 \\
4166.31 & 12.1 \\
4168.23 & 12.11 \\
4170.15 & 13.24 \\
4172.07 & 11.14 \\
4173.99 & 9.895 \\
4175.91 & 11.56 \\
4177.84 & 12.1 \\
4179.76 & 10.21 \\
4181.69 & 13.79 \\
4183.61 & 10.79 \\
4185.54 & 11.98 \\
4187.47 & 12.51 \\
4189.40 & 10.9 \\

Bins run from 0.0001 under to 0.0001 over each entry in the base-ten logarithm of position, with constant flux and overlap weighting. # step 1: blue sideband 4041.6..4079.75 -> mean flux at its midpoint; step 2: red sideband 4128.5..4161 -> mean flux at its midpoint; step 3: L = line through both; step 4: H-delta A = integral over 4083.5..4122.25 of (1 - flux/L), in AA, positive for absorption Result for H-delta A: 6.7 AA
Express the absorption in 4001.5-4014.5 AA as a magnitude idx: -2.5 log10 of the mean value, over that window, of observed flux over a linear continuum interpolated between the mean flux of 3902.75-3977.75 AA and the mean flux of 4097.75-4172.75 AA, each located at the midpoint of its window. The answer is -0.12 mag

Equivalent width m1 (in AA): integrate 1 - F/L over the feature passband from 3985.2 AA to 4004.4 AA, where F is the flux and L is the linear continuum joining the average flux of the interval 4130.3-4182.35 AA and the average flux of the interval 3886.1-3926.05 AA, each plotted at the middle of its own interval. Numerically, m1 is -2.89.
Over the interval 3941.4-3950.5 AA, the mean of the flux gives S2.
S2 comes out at 12.6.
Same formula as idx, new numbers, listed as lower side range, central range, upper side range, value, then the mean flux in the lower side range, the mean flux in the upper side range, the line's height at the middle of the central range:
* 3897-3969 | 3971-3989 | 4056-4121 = 0.08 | 11.1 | 10.7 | 11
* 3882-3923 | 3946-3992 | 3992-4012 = 0.15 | 10.4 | 12.6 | 11.9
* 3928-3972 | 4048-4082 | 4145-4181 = -0.09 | 10.4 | 11.8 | 11.2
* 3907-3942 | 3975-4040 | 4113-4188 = -0.05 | 11.5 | 11.7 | 11.5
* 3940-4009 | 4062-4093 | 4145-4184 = -0.02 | 11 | 11.9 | 11.5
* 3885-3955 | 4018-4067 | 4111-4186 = -0.09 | 11.1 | 11.6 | 11.4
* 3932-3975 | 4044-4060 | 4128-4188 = -0.14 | 10.1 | 11.8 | 10.9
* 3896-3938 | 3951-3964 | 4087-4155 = -0.03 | 11.1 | 10.7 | 11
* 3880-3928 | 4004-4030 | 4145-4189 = -0.11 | 10.7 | 11.9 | 11.2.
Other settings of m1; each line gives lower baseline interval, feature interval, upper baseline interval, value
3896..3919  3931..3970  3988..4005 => 5.07 AA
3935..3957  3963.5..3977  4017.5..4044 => 5.78 AA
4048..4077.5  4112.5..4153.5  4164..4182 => 0.98 AA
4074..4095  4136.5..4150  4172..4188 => -0.68 AA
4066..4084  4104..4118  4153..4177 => 2.25 AA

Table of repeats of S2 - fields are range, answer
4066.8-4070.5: 12.3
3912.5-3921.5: 11.7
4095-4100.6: 7.67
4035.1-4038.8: 13.7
